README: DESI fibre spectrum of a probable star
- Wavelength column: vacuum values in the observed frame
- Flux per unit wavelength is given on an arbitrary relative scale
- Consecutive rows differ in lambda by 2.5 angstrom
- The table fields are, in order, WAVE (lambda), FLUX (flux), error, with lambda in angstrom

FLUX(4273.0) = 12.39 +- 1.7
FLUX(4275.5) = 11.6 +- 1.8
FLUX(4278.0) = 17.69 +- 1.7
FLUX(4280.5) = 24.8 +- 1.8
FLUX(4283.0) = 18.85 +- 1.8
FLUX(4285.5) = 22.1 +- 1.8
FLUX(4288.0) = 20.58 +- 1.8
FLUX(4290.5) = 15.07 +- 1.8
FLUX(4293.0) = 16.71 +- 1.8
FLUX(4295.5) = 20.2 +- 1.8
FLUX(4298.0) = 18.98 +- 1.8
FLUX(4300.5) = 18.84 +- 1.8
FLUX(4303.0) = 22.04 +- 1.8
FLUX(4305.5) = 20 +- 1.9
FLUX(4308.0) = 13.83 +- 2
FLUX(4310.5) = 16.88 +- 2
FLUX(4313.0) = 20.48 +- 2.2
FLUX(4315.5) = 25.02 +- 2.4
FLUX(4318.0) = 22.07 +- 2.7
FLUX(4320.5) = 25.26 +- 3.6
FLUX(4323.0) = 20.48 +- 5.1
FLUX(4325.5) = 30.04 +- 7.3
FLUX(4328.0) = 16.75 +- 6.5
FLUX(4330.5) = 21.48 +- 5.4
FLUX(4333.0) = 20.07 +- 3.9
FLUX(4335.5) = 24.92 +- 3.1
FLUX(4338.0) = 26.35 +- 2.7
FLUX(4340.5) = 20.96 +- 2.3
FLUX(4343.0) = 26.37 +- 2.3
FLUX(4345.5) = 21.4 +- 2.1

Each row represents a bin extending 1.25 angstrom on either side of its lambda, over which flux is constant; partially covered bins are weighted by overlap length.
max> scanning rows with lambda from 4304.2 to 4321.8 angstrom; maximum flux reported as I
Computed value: 25.26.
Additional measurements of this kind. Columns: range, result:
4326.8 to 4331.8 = 21.48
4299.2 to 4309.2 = 22.04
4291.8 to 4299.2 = 20.2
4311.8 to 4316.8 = 25.02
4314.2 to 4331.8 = 30.04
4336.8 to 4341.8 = 26.35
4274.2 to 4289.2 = 24.8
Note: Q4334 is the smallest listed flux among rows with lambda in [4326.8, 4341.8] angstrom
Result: 16.75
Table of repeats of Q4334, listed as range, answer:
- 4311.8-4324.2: 20.48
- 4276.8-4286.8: 17.69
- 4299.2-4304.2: 18.84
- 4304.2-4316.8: 13.83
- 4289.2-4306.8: 15.07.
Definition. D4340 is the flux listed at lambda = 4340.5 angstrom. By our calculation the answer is 20.96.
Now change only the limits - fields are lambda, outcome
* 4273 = 12.39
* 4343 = 26.37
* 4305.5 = 20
